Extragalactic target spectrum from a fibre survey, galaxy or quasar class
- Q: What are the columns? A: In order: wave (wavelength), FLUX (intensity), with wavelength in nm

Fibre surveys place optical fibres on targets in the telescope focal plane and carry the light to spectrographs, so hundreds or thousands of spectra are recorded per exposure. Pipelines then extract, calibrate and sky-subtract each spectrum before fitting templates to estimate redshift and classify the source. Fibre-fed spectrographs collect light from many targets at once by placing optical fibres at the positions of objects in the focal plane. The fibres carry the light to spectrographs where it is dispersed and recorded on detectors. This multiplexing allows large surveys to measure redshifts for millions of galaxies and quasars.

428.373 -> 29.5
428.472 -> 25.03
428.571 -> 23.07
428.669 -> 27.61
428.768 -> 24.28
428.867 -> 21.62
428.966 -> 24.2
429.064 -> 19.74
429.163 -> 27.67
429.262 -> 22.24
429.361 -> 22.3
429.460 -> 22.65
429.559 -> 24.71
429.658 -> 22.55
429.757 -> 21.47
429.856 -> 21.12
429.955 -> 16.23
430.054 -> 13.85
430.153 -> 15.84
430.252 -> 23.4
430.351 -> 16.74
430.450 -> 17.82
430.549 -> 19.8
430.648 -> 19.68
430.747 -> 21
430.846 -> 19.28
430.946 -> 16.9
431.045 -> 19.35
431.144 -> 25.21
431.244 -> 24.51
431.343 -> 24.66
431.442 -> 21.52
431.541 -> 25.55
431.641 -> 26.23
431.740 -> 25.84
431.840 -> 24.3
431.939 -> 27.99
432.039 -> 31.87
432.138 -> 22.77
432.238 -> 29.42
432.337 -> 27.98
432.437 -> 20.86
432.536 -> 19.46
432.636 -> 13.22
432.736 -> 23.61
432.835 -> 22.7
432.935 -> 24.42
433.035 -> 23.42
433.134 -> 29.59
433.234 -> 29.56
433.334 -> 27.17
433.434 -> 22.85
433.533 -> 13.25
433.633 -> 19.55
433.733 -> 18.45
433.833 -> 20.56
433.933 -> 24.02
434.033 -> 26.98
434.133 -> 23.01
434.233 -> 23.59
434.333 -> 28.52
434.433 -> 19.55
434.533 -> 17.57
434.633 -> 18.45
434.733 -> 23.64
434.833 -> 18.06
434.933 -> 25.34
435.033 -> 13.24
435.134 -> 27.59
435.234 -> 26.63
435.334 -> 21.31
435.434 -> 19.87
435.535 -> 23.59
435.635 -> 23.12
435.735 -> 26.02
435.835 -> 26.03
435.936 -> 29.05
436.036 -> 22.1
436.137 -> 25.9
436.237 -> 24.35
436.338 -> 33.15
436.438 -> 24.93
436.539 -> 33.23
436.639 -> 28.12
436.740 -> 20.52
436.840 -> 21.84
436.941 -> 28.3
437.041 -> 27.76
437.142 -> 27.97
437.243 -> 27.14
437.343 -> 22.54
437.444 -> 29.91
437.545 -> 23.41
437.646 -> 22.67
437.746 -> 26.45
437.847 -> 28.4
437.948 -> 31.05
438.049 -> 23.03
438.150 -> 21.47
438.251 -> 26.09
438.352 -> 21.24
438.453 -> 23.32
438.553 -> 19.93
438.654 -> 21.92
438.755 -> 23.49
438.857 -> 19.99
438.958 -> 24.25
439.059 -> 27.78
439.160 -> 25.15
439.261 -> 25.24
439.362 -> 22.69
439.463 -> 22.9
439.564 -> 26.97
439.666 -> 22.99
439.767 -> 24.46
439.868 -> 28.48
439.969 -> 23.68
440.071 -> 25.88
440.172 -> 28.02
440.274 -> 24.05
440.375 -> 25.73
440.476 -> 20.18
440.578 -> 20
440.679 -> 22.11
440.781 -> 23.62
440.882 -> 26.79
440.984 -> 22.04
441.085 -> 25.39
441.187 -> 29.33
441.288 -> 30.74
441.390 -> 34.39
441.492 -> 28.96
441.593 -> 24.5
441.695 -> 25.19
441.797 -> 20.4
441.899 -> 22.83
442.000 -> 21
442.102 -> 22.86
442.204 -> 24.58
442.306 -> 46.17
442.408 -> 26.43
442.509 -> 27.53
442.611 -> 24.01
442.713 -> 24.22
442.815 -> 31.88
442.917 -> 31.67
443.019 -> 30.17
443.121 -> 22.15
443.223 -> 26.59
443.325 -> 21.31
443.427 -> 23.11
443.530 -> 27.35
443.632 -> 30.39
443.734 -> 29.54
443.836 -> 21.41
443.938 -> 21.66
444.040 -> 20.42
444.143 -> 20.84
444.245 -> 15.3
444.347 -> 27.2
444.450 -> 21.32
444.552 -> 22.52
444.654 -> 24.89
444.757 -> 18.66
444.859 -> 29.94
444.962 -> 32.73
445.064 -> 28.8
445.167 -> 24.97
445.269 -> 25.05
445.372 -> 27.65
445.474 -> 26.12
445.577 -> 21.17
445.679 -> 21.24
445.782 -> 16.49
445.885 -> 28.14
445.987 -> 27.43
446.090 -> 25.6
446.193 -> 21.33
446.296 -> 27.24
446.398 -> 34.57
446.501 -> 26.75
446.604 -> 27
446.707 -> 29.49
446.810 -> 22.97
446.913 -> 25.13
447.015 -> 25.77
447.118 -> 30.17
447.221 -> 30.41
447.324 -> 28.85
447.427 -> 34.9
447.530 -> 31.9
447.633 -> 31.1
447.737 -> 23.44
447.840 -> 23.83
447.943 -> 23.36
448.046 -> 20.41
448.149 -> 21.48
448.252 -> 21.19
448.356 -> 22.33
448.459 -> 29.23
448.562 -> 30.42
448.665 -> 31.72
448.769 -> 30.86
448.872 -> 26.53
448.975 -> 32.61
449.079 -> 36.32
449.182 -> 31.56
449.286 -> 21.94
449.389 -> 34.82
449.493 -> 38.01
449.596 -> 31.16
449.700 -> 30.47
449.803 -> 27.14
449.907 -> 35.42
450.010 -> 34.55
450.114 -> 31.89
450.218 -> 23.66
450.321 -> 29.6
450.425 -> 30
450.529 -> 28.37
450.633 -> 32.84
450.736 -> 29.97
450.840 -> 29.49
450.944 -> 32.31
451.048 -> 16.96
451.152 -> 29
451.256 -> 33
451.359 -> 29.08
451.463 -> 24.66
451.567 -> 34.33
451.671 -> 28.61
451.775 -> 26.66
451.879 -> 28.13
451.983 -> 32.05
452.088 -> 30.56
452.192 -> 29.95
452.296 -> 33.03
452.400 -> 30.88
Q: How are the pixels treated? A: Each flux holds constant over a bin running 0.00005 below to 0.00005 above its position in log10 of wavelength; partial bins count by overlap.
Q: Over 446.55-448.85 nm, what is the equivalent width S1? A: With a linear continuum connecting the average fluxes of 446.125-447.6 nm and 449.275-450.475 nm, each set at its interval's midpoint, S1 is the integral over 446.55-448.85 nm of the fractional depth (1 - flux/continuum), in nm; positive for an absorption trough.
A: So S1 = 0.16 nm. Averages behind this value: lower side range 28.3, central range 27.1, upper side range 31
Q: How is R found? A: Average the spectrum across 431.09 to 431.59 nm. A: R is 24.3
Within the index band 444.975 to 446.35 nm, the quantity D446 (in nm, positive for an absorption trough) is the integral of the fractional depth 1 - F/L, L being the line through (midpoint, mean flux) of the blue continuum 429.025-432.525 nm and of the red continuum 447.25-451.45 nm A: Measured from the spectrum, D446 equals 0.14 nm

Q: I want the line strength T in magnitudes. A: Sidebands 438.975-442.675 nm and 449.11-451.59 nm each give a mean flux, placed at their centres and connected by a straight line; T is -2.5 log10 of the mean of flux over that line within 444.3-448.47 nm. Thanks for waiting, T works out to 0.09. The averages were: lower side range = 25.6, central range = 25.9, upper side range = 30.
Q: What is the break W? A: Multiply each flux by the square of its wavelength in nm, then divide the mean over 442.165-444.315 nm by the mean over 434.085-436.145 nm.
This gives 1.18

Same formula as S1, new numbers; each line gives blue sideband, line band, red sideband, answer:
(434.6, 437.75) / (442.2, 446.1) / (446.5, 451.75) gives 0.24 nm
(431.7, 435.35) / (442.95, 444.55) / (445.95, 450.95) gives 0.18 nm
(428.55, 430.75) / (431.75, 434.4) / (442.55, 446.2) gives -0.21 nm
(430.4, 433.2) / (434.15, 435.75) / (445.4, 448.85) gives 0.11 nm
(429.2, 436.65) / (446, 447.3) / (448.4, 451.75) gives 0.07 nm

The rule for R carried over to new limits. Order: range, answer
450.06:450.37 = 28.4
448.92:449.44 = 31.4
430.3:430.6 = 18.2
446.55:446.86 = 26.5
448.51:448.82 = 31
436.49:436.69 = 30.7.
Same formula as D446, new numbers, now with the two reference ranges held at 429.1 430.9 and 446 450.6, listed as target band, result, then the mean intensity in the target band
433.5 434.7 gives 0.053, 21.3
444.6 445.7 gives 0.059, 25.7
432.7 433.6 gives -0.089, 24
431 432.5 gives -0.279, 25.2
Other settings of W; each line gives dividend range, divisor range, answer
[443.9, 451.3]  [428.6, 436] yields 1.29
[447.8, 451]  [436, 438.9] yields 1.22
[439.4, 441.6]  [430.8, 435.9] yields 1.14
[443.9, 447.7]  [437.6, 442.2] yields 1.08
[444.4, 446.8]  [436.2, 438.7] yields 1.04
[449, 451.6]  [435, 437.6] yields 1.27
